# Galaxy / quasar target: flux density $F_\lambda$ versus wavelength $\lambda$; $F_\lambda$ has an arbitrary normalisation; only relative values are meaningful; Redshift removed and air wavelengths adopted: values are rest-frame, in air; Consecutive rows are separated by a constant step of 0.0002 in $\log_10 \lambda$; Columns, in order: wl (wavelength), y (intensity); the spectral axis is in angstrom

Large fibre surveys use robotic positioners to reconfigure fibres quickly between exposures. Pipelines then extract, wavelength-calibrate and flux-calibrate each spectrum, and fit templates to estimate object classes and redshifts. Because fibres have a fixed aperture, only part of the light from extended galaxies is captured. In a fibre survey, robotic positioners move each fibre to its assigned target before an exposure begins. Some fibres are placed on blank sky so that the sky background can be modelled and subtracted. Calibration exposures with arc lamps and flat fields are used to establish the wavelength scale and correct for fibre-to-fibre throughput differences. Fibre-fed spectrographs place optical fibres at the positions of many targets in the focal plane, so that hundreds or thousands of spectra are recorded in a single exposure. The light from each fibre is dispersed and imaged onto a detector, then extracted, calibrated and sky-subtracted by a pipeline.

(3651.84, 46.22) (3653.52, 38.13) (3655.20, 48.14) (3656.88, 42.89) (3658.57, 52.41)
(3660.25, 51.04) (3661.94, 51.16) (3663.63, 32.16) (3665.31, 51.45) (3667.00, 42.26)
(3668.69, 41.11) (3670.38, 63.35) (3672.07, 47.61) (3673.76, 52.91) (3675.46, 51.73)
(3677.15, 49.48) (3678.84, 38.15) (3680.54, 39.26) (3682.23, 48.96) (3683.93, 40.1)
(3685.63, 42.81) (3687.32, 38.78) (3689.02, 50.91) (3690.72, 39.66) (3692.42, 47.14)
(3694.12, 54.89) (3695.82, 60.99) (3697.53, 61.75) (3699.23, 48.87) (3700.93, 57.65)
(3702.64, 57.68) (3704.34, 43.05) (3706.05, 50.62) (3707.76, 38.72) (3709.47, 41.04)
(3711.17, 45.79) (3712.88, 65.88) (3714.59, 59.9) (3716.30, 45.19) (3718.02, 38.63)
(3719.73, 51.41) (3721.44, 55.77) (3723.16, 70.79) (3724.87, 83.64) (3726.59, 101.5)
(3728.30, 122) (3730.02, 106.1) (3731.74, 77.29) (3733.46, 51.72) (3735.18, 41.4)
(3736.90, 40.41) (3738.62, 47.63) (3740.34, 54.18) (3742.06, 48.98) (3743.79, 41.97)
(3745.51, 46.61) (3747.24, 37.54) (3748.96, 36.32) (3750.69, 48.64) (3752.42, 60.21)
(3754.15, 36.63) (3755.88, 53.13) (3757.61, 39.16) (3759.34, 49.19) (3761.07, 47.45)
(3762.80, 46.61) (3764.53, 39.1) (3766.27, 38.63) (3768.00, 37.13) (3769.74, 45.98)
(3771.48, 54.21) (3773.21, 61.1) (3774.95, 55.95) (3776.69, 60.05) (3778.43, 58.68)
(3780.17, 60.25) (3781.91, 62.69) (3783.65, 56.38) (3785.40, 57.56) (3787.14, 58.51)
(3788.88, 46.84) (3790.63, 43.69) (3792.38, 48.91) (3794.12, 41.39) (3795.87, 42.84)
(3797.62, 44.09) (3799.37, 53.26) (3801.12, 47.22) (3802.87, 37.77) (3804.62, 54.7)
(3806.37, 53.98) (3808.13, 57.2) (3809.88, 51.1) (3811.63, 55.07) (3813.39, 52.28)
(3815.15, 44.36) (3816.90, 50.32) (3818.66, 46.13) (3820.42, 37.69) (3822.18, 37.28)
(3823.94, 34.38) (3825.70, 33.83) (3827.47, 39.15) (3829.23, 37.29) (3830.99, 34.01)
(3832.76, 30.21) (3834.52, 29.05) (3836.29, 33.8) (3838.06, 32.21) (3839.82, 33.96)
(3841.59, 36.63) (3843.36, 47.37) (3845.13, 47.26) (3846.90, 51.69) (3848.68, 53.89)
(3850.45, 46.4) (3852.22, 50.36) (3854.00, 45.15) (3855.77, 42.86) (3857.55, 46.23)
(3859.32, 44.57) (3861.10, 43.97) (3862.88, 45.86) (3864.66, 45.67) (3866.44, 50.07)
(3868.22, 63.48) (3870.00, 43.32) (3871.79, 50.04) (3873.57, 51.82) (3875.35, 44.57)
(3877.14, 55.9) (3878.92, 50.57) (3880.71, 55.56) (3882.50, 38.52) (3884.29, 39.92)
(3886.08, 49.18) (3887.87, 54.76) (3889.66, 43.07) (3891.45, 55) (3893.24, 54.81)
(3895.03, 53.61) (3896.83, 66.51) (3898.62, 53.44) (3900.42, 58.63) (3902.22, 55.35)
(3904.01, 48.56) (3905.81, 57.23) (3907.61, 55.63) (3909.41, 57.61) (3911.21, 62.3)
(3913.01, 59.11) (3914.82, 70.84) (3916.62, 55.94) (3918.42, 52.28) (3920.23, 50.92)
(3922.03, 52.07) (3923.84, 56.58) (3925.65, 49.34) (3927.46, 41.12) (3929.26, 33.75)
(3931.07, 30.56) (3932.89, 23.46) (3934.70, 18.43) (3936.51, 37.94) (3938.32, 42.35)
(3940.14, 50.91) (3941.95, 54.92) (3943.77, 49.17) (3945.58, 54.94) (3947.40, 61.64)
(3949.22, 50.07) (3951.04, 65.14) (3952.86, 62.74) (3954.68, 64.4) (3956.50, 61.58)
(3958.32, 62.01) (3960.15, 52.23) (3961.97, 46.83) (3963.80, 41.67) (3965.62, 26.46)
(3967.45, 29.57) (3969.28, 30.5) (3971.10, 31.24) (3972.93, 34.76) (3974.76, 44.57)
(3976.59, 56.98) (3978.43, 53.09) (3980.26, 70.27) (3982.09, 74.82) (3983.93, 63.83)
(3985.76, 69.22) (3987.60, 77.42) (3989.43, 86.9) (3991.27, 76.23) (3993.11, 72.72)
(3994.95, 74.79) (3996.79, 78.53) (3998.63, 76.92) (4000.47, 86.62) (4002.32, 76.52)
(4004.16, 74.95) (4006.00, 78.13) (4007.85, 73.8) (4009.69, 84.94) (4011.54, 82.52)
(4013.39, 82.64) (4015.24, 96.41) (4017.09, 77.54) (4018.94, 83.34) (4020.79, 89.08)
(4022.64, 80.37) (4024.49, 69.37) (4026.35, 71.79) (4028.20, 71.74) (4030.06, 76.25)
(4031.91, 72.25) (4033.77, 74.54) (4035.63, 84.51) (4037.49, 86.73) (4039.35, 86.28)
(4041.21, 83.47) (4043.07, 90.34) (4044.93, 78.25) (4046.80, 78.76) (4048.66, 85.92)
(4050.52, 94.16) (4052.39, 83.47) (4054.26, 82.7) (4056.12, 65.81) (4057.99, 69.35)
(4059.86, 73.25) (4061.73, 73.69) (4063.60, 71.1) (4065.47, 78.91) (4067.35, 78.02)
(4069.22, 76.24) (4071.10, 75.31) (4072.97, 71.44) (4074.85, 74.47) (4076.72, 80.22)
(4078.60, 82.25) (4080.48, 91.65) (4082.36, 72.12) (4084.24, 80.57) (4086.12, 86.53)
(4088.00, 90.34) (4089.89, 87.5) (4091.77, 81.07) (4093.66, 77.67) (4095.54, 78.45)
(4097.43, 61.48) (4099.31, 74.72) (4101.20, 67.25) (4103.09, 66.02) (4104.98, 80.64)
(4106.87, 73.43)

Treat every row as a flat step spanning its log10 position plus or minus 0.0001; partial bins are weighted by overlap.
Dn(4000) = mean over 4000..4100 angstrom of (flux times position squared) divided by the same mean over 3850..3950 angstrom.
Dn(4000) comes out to 1.7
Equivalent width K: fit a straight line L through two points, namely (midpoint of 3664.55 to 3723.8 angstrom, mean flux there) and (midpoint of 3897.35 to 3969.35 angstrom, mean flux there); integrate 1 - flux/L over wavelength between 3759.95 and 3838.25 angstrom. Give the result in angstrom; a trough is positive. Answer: 5.0 angstrom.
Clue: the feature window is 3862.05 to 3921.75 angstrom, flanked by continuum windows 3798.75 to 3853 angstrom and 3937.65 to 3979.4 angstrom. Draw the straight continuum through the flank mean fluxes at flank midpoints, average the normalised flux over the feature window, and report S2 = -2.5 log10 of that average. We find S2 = -0.15 mag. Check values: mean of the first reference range 43.5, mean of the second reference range 49.1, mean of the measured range 53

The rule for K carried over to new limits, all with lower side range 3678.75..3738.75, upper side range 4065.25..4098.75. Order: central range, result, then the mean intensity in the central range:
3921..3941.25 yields 8.7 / 39.9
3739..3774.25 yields 7.7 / 46.2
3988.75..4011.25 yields -1.3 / 78.4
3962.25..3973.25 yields 6.0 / 33.1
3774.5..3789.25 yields 0.7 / 57.8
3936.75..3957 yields 4.4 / 55.5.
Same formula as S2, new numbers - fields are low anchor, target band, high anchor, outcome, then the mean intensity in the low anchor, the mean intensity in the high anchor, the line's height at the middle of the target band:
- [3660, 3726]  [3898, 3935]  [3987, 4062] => 0.36 mag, 50.3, 79.7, 70.1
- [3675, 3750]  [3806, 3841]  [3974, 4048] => 0.46 mag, 54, 76.8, 62.5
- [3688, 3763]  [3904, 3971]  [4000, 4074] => 0.41 mag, 54.7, 79.2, 71.4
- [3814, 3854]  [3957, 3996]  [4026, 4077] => 0.17 mag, 40.5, 78.2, 65.2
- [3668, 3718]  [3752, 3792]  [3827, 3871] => -0.11 mag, 49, 43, 46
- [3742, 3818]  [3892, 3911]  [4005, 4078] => 0.12 mag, 49.2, 79.2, 63.1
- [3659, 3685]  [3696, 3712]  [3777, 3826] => -0.06 mag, 46.8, 49.2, 47.4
